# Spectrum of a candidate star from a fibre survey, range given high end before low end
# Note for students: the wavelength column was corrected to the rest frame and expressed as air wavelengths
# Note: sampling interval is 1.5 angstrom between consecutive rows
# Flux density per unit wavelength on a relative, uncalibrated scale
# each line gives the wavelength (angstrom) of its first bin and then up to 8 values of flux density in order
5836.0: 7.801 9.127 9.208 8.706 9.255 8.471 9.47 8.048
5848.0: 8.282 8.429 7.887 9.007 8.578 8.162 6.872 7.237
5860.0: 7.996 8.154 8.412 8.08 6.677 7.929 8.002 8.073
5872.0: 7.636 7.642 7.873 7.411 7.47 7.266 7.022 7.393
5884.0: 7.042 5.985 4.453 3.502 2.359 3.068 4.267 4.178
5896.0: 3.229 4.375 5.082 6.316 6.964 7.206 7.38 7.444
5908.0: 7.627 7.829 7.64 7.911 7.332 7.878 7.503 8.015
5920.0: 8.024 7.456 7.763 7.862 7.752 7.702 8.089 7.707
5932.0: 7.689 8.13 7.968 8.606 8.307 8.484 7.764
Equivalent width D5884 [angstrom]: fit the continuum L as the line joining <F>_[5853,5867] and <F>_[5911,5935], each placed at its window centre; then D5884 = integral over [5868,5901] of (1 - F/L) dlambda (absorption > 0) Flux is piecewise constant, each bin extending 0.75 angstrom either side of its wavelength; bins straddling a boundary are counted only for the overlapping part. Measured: 8.0 angstrom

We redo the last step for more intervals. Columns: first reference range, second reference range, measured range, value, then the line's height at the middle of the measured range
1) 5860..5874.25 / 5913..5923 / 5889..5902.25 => 5.9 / 7.77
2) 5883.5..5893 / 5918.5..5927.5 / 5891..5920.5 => -1.6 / 6.07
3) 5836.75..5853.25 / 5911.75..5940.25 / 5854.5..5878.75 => 2.2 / 8.5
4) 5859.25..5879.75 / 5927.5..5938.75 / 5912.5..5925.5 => 0.4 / 7.99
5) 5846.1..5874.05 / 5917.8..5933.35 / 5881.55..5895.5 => 5.6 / 7.89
